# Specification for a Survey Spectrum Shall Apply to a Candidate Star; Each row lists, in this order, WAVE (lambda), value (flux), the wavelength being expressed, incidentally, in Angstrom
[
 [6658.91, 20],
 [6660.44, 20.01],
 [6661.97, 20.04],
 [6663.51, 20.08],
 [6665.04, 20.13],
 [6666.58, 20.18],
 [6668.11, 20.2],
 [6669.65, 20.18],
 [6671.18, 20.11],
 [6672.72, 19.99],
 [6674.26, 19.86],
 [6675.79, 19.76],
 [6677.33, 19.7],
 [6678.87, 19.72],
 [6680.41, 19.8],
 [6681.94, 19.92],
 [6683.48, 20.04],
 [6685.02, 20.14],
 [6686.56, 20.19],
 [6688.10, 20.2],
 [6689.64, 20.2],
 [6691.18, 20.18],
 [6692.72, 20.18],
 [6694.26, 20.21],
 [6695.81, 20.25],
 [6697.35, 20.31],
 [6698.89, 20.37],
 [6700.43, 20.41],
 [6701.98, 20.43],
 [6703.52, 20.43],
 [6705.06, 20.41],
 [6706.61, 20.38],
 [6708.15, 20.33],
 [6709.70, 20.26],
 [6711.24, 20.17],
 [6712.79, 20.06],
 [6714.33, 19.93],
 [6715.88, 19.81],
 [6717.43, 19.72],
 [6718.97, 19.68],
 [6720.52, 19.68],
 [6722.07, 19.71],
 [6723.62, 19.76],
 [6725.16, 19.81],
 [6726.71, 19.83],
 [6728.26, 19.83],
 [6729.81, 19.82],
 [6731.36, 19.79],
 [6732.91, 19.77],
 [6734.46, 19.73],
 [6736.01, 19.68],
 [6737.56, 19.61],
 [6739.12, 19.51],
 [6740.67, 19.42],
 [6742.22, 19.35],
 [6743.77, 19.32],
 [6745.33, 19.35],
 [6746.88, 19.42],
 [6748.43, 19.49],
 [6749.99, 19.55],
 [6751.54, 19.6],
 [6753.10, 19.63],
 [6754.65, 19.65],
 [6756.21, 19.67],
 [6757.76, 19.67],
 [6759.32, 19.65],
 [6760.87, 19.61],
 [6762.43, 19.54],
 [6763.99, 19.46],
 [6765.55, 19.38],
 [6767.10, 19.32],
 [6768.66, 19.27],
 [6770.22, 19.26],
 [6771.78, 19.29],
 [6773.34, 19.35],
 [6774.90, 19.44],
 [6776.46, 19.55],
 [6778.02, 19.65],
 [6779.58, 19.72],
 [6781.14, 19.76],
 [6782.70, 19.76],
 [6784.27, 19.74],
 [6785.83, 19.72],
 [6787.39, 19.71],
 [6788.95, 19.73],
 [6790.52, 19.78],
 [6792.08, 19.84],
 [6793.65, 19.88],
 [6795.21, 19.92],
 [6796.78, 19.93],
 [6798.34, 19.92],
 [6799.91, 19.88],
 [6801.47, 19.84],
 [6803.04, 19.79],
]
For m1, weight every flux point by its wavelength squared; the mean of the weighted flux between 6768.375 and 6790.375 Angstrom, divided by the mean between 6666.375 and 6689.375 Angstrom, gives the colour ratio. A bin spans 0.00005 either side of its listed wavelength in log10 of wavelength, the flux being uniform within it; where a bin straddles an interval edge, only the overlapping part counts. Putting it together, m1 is 1.01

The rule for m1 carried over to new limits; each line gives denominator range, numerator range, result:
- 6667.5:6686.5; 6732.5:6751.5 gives 1.00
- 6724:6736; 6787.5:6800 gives 1.02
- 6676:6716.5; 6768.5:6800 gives 1.00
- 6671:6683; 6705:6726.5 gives 1.02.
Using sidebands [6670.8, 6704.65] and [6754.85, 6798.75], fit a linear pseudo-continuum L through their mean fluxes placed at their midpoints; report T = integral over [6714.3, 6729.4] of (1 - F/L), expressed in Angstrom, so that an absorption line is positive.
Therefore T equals 0.12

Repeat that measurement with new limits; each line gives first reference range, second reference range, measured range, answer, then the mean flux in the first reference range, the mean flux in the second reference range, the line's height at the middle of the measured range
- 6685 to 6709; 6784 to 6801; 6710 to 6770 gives 1.33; 20.3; 19.8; 20.1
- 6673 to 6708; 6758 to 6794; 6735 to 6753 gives 0.27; 20.1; 19.6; 19.8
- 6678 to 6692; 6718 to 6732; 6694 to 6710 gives -0.34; 20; 19.8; 19.9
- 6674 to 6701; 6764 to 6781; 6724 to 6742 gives 0.04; 20.1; 19.4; 19.7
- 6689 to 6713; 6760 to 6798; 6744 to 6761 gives 0.24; 20.3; 19.6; 19.8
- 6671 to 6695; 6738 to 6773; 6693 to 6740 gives -0.54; 20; 19.5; 19.8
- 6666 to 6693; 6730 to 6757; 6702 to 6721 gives -0.28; 20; 19.6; 19.8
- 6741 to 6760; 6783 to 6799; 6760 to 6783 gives 0.22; 19.5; 19.8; 19.7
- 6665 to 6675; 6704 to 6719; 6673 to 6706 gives -0.06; 20.1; 20.1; 20.1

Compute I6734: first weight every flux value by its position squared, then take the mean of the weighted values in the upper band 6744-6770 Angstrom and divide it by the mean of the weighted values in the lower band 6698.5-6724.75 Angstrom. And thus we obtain 0.98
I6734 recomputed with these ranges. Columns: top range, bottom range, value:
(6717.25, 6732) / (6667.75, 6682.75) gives 1.01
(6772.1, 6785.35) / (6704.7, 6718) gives 1.00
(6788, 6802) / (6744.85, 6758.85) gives 1.03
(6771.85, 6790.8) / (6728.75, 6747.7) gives 1.02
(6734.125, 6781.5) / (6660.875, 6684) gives 1.00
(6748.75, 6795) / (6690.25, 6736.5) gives 1.00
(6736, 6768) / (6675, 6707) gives 0.99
